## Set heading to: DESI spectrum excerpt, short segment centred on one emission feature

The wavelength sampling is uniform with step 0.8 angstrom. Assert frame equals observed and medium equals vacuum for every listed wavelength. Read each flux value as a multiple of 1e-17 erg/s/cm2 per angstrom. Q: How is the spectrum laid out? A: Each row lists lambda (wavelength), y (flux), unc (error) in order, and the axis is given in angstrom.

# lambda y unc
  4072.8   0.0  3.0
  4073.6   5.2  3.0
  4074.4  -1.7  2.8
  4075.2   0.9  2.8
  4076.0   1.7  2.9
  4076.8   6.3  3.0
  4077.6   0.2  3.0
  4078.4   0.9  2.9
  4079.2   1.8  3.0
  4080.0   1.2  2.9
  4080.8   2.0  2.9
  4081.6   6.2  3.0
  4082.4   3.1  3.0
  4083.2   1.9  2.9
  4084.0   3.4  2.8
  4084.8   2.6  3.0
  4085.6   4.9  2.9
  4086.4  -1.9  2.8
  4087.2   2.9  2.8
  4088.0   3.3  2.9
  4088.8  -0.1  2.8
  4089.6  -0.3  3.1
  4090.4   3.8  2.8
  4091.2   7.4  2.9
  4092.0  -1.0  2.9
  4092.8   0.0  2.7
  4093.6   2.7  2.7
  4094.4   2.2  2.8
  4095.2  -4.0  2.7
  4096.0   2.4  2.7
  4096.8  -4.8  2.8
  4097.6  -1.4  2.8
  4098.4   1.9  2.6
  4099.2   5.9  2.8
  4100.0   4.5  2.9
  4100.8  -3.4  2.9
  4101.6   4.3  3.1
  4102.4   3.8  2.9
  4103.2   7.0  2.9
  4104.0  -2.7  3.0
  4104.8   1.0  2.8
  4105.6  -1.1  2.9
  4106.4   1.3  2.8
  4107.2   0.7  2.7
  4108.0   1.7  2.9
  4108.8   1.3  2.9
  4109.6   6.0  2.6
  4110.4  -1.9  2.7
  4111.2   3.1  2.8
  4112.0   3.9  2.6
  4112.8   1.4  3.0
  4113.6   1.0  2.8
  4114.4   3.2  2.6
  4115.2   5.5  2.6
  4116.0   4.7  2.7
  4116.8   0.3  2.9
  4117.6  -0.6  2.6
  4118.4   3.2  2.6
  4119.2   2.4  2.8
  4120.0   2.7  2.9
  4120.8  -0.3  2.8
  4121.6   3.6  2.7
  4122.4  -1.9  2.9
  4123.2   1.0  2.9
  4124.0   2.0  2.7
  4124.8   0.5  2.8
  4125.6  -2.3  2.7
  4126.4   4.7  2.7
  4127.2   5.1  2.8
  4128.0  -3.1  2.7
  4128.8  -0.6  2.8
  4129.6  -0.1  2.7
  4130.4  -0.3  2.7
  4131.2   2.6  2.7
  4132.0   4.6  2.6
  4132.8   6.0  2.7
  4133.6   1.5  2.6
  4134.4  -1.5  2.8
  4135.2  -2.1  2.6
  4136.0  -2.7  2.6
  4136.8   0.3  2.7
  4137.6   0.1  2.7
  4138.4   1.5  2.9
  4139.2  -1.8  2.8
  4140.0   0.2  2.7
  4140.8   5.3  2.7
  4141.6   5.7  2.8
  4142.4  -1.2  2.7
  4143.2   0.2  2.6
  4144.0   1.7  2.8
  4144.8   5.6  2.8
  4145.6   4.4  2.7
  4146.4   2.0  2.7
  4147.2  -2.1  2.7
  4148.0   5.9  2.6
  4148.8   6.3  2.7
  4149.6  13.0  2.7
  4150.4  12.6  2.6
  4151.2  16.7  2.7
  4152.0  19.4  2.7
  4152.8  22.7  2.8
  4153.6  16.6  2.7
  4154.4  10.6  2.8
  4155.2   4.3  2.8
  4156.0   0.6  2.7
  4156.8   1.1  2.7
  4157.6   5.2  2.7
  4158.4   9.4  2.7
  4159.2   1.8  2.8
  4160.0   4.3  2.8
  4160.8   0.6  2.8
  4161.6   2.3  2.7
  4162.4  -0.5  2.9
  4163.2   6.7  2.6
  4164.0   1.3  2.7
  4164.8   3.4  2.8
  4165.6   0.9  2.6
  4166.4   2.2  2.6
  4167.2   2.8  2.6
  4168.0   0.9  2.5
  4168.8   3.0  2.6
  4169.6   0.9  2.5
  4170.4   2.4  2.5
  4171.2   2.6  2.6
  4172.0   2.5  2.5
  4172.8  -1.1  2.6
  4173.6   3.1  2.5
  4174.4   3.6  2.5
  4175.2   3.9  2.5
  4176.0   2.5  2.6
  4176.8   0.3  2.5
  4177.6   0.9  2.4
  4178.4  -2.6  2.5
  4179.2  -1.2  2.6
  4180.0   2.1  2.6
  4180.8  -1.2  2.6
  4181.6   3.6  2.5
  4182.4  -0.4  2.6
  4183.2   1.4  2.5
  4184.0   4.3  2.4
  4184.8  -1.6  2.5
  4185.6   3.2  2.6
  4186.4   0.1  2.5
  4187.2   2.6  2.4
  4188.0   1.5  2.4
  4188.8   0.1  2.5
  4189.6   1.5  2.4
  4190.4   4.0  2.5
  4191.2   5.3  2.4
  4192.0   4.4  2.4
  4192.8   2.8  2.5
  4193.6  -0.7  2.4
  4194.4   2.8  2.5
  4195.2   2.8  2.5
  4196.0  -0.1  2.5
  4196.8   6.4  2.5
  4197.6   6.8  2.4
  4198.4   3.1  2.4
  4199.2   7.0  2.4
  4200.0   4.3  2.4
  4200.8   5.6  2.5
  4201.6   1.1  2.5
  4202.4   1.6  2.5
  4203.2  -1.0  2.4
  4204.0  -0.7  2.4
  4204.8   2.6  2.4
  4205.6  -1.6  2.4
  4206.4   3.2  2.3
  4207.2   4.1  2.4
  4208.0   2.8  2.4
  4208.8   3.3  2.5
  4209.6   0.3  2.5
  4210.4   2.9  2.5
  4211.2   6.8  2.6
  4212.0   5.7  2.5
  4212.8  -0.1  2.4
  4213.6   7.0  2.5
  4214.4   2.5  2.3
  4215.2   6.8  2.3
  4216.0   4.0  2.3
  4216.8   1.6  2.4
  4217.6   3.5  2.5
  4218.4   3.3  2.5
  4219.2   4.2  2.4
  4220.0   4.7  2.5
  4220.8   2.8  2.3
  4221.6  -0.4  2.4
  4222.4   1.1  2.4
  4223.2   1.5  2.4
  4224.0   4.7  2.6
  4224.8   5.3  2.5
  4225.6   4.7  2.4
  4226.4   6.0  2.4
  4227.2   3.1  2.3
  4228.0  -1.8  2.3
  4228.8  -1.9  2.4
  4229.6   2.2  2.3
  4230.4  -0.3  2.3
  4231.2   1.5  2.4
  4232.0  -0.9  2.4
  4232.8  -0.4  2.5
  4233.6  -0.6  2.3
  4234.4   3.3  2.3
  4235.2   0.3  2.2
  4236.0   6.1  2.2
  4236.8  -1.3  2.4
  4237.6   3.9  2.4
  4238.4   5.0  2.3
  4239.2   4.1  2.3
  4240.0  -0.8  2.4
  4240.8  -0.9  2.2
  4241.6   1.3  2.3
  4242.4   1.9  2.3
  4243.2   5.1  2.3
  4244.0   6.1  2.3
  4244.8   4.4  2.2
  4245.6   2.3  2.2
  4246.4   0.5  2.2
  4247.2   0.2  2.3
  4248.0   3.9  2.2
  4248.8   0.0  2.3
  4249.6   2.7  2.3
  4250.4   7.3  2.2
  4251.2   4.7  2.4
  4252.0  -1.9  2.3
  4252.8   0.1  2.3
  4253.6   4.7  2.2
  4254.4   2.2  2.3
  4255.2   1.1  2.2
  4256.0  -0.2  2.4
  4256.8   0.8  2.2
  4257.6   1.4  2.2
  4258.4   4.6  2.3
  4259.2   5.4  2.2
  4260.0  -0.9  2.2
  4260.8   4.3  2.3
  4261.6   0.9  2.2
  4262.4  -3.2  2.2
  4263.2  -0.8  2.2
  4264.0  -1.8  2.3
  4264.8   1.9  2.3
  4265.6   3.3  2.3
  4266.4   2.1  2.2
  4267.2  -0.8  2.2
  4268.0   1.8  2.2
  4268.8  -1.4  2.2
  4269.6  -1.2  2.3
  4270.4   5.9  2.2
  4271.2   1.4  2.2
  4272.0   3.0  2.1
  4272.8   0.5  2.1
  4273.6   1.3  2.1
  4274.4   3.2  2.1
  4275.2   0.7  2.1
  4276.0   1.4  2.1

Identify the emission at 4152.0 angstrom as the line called [O II]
